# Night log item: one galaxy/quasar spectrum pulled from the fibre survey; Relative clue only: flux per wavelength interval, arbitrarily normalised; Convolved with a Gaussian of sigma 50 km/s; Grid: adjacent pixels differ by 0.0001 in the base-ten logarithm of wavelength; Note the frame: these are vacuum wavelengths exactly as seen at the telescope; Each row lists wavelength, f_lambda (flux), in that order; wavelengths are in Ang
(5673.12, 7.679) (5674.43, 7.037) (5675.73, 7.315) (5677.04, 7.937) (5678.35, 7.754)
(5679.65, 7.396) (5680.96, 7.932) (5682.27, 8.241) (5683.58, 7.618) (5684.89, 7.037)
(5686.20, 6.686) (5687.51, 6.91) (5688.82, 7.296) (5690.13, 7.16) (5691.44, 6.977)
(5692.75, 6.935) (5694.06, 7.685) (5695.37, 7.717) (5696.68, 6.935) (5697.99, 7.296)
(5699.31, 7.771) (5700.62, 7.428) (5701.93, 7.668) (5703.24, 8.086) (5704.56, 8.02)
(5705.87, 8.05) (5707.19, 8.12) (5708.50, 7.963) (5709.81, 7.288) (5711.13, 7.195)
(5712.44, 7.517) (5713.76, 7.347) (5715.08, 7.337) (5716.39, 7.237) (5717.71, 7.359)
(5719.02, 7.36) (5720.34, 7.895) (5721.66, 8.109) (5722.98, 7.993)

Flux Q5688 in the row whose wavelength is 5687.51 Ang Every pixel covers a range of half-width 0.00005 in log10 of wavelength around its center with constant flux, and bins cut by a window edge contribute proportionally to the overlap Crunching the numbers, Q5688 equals 6.91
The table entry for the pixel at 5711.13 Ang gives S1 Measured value 7.195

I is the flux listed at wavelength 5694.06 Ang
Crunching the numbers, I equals 7.685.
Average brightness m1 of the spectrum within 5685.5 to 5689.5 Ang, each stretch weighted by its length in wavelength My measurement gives 6.96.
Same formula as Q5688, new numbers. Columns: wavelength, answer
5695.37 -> 7.717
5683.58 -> 7.618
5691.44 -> 6.977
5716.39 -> 7.237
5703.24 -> 8.086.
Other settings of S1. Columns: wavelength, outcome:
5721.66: 8.109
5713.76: 7.347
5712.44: 7.517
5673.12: 7.679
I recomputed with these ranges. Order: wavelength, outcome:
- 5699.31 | 7.771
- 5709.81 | 7.288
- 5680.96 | 7.932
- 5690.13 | 7.16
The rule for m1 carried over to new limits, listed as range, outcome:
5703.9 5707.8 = 8.05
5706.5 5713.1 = 7.62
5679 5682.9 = 7.85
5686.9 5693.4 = 7.06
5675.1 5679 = 7.67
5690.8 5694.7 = 7.2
